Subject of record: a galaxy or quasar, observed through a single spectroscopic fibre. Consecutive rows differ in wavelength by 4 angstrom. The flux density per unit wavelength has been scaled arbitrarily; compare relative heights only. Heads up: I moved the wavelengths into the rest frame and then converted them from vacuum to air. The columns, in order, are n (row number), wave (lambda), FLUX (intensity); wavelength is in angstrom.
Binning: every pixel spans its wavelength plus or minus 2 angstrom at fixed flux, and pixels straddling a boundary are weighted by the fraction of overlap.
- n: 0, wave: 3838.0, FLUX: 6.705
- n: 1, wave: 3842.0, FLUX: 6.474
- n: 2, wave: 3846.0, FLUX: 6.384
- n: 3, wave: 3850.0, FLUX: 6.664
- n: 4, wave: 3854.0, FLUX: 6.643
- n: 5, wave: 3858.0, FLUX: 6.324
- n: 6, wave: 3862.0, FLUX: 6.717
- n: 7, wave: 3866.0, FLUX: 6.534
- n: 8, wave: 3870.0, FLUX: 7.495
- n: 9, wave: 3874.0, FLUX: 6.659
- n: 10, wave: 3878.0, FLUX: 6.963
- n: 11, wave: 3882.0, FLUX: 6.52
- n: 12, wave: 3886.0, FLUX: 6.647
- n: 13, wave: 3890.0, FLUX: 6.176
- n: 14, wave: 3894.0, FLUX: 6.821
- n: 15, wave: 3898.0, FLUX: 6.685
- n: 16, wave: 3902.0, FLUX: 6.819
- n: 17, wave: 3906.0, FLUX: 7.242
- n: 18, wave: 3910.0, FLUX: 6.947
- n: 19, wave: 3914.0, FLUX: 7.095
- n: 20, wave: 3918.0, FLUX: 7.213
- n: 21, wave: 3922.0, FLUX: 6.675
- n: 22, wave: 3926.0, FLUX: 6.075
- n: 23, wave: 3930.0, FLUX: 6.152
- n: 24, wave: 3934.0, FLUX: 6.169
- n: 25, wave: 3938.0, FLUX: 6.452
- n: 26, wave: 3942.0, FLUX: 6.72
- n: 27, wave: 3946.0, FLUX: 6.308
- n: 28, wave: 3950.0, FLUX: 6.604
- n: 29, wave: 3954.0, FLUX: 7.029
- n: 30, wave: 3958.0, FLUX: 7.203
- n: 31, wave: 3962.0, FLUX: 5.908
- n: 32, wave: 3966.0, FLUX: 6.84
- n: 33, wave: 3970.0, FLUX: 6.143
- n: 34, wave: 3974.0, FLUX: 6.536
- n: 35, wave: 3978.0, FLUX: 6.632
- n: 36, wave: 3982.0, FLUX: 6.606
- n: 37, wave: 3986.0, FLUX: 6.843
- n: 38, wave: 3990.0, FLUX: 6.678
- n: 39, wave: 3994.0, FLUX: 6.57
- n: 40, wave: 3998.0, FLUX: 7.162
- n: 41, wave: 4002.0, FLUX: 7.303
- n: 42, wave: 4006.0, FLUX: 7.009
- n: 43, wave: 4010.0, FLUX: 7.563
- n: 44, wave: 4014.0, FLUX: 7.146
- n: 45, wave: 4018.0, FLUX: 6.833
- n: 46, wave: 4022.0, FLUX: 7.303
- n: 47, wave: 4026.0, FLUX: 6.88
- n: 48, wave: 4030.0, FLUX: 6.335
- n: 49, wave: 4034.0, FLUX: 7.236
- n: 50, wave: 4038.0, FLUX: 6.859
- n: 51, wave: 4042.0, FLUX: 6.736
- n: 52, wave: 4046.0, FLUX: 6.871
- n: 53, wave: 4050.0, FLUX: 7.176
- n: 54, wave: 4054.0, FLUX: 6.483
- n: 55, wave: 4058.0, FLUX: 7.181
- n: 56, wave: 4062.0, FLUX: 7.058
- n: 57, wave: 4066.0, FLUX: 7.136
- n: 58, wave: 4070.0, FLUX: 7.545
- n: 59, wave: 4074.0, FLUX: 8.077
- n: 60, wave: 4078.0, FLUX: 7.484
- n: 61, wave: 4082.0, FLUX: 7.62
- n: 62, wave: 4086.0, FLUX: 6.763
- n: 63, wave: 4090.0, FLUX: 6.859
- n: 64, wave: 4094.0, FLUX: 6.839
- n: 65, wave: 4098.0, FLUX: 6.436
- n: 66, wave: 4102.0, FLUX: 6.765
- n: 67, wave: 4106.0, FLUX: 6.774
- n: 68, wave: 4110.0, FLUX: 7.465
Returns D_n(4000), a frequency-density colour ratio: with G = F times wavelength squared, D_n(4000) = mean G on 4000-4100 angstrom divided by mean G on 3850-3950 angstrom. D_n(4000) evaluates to 1.1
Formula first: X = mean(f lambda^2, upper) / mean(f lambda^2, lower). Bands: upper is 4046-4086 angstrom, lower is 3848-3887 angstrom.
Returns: 1.2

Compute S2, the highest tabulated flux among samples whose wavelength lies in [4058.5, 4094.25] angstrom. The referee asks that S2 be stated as 8.077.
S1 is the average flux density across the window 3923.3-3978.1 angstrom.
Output 6.48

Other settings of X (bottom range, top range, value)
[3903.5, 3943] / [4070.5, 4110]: 1.16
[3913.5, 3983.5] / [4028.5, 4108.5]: 1.14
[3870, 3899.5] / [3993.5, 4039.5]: 1.12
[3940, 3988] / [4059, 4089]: 1.18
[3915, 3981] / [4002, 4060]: 1.11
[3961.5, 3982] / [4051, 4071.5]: 1.14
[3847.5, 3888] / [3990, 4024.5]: 1.13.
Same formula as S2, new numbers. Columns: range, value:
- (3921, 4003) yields 7.303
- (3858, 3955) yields 7.495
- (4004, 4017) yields 7.563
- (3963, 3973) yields 6.84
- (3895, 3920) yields 7.242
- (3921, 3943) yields 6.72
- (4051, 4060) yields 7.181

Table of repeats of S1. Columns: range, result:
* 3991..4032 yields 7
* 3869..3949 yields 6.68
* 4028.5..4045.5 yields 6.81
